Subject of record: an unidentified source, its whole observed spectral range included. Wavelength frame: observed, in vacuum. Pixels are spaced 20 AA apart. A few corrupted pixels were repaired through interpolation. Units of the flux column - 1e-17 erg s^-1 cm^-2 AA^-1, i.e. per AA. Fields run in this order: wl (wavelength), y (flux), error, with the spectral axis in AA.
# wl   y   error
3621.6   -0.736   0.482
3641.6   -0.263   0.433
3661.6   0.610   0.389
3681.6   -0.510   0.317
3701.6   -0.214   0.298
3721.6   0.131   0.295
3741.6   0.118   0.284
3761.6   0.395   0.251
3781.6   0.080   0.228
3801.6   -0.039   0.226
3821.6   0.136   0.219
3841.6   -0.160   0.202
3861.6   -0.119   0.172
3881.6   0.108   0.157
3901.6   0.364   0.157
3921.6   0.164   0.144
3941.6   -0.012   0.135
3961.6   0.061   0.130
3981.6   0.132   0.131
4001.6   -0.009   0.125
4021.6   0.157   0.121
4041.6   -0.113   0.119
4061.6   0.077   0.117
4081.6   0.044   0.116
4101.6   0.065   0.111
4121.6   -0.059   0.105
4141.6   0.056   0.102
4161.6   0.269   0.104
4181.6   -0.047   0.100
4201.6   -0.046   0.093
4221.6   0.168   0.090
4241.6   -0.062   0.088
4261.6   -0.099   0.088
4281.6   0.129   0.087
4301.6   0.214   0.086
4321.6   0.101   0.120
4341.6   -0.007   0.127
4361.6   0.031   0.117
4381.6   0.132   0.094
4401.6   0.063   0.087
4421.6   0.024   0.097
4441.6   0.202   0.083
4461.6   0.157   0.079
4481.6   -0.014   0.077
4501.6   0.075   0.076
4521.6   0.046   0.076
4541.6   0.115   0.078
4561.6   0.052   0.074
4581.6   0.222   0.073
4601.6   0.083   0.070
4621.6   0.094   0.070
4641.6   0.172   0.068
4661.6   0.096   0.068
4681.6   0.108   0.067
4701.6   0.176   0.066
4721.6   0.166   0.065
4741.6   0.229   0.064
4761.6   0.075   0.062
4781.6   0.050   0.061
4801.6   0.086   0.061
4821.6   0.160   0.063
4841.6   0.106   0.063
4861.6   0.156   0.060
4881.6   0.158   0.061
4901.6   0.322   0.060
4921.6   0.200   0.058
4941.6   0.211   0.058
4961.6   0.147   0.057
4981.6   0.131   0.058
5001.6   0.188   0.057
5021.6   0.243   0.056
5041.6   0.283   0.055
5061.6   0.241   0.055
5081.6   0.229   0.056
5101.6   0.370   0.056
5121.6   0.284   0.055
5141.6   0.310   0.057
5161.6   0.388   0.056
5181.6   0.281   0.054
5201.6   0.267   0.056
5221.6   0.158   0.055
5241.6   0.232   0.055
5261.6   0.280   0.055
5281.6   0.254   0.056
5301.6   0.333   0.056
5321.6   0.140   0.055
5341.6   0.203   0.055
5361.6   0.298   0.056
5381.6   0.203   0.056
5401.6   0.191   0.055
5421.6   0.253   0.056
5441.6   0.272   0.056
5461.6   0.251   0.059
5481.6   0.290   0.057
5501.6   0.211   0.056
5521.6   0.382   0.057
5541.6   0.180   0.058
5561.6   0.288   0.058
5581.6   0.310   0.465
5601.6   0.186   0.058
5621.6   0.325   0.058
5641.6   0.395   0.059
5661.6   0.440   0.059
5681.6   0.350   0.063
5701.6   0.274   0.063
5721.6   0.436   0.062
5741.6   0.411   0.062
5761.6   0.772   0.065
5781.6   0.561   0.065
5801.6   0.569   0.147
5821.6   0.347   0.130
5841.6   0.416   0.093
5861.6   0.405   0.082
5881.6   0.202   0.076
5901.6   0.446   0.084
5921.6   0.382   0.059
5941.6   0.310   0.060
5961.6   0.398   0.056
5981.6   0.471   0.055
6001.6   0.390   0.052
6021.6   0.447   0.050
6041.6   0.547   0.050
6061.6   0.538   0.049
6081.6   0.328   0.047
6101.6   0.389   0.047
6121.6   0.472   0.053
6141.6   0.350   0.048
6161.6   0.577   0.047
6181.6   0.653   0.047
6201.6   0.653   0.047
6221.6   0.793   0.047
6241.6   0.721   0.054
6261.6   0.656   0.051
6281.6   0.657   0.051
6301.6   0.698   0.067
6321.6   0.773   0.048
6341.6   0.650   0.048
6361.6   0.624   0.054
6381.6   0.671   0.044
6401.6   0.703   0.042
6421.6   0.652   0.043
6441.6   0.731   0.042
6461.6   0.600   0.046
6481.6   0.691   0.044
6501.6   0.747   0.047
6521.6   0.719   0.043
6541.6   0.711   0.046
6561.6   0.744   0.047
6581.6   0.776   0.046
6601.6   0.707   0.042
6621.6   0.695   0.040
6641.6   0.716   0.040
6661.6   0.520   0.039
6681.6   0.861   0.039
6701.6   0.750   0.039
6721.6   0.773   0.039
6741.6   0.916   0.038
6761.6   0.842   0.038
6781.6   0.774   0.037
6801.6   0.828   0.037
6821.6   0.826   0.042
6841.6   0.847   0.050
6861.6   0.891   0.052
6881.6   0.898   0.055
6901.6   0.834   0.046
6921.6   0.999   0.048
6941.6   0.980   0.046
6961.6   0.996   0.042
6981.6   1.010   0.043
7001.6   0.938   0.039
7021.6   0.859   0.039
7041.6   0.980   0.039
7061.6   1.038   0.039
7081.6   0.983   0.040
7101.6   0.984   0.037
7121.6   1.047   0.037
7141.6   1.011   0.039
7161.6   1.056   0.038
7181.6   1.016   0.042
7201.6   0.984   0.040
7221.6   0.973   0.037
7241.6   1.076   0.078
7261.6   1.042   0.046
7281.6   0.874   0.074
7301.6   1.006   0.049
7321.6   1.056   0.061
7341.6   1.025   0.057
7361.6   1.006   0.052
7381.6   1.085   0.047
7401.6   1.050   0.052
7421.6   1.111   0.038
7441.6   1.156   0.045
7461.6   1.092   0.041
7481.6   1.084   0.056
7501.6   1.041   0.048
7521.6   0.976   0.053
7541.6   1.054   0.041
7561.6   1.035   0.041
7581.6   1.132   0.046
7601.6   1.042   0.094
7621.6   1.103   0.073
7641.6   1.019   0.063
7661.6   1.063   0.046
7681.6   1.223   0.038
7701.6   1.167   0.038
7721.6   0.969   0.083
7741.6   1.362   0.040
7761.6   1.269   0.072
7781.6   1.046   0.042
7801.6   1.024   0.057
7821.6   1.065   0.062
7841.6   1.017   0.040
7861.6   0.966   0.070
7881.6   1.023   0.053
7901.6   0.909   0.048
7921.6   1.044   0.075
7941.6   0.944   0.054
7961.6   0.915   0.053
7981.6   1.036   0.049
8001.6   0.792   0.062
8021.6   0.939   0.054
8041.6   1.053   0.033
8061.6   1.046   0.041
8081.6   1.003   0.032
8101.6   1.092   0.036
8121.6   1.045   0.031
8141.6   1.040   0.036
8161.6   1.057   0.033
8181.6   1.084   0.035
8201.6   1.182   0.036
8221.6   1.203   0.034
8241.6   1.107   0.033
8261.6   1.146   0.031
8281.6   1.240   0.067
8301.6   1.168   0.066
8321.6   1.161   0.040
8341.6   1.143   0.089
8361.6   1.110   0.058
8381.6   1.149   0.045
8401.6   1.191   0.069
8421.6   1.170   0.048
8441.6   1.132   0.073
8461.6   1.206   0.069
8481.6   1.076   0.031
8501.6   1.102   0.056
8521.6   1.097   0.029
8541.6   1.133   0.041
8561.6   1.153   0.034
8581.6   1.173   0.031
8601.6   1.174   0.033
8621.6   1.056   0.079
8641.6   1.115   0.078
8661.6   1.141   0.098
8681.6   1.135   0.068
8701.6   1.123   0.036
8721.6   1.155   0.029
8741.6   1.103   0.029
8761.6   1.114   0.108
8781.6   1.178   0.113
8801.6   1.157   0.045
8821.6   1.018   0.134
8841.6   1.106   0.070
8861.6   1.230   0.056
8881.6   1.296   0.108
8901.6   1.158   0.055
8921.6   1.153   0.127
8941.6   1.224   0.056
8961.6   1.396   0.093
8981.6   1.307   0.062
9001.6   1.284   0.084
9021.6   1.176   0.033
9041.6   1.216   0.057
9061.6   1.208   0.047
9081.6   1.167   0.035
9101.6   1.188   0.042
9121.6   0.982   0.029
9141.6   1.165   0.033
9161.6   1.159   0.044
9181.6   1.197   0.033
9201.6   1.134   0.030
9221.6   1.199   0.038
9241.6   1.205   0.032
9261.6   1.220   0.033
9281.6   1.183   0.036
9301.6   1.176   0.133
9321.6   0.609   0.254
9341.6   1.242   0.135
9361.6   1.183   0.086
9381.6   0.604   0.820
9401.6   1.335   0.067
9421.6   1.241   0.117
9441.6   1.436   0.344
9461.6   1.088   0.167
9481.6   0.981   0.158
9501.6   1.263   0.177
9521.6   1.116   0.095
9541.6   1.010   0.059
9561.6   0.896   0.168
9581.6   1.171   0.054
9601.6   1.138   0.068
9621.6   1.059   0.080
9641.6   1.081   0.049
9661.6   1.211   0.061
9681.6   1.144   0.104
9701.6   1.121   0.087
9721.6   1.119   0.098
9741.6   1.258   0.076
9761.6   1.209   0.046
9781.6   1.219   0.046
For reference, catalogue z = 0.547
